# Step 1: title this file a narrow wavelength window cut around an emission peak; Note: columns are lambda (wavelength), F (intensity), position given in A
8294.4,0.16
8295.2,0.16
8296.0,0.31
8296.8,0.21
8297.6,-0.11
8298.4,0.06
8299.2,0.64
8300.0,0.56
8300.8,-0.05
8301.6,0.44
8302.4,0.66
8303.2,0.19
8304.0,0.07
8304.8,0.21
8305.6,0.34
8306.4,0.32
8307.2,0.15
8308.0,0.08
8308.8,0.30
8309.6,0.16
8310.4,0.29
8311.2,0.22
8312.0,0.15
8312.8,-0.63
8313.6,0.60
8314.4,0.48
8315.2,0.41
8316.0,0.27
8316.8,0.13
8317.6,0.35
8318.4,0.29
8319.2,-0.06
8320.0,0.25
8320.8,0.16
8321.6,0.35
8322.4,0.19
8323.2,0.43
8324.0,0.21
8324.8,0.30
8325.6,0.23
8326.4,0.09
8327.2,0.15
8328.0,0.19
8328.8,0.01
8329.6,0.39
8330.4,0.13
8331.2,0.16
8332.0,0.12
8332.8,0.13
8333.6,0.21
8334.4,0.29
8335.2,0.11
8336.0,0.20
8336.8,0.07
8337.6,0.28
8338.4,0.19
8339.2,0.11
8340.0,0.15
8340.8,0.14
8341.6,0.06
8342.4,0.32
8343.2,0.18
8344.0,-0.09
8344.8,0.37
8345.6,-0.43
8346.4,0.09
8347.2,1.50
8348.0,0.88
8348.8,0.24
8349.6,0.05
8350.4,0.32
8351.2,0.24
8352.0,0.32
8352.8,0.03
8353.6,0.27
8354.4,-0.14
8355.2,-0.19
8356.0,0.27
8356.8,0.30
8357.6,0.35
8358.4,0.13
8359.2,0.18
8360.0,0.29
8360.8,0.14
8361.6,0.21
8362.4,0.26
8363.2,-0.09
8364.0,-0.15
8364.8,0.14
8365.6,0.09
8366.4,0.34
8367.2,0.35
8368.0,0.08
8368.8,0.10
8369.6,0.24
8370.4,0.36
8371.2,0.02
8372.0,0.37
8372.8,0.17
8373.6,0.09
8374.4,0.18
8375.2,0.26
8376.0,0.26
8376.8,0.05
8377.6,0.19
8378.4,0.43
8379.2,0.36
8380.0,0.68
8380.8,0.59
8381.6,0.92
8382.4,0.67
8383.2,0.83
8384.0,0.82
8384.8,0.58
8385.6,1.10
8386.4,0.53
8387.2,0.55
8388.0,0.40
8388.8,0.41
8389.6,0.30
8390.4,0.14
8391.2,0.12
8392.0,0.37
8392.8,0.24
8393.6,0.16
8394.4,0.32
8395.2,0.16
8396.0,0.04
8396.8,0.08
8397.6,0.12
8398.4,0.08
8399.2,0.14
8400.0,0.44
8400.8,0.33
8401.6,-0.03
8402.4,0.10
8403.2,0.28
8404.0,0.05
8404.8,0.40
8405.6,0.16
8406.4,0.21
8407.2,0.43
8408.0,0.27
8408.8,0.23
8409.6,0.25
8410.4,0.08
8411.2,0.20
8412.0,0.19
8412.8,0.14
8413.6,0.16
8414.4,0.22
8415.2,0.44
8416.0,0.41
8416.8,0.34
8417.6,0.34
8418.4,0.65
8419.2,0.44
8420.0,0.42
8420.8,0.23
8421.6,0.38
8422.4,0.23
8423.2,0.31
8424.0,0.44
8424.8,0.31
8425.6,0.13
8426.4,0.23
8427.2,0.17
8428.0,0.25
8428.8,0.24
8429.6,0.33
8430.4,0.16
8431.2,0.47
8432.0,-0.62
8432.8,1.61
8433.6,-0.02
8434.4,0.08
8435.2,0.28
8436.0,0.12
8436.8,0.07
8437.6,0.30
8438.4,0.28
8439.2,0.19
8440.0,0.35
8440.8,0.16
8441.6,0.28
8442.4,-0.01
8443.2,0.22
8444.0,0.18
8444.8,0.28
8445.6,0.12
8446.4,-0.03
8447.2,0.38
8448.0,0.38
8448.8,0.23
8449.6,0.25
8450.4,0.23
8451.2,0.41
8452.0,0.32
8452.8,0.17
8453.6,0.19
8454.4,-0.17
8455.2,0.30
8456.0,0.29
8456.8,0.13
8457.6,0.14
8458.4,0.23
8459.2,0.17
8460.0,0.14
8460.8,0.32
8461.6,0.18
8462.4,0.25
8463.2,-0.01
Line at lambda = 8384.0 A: H-gamma 4340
